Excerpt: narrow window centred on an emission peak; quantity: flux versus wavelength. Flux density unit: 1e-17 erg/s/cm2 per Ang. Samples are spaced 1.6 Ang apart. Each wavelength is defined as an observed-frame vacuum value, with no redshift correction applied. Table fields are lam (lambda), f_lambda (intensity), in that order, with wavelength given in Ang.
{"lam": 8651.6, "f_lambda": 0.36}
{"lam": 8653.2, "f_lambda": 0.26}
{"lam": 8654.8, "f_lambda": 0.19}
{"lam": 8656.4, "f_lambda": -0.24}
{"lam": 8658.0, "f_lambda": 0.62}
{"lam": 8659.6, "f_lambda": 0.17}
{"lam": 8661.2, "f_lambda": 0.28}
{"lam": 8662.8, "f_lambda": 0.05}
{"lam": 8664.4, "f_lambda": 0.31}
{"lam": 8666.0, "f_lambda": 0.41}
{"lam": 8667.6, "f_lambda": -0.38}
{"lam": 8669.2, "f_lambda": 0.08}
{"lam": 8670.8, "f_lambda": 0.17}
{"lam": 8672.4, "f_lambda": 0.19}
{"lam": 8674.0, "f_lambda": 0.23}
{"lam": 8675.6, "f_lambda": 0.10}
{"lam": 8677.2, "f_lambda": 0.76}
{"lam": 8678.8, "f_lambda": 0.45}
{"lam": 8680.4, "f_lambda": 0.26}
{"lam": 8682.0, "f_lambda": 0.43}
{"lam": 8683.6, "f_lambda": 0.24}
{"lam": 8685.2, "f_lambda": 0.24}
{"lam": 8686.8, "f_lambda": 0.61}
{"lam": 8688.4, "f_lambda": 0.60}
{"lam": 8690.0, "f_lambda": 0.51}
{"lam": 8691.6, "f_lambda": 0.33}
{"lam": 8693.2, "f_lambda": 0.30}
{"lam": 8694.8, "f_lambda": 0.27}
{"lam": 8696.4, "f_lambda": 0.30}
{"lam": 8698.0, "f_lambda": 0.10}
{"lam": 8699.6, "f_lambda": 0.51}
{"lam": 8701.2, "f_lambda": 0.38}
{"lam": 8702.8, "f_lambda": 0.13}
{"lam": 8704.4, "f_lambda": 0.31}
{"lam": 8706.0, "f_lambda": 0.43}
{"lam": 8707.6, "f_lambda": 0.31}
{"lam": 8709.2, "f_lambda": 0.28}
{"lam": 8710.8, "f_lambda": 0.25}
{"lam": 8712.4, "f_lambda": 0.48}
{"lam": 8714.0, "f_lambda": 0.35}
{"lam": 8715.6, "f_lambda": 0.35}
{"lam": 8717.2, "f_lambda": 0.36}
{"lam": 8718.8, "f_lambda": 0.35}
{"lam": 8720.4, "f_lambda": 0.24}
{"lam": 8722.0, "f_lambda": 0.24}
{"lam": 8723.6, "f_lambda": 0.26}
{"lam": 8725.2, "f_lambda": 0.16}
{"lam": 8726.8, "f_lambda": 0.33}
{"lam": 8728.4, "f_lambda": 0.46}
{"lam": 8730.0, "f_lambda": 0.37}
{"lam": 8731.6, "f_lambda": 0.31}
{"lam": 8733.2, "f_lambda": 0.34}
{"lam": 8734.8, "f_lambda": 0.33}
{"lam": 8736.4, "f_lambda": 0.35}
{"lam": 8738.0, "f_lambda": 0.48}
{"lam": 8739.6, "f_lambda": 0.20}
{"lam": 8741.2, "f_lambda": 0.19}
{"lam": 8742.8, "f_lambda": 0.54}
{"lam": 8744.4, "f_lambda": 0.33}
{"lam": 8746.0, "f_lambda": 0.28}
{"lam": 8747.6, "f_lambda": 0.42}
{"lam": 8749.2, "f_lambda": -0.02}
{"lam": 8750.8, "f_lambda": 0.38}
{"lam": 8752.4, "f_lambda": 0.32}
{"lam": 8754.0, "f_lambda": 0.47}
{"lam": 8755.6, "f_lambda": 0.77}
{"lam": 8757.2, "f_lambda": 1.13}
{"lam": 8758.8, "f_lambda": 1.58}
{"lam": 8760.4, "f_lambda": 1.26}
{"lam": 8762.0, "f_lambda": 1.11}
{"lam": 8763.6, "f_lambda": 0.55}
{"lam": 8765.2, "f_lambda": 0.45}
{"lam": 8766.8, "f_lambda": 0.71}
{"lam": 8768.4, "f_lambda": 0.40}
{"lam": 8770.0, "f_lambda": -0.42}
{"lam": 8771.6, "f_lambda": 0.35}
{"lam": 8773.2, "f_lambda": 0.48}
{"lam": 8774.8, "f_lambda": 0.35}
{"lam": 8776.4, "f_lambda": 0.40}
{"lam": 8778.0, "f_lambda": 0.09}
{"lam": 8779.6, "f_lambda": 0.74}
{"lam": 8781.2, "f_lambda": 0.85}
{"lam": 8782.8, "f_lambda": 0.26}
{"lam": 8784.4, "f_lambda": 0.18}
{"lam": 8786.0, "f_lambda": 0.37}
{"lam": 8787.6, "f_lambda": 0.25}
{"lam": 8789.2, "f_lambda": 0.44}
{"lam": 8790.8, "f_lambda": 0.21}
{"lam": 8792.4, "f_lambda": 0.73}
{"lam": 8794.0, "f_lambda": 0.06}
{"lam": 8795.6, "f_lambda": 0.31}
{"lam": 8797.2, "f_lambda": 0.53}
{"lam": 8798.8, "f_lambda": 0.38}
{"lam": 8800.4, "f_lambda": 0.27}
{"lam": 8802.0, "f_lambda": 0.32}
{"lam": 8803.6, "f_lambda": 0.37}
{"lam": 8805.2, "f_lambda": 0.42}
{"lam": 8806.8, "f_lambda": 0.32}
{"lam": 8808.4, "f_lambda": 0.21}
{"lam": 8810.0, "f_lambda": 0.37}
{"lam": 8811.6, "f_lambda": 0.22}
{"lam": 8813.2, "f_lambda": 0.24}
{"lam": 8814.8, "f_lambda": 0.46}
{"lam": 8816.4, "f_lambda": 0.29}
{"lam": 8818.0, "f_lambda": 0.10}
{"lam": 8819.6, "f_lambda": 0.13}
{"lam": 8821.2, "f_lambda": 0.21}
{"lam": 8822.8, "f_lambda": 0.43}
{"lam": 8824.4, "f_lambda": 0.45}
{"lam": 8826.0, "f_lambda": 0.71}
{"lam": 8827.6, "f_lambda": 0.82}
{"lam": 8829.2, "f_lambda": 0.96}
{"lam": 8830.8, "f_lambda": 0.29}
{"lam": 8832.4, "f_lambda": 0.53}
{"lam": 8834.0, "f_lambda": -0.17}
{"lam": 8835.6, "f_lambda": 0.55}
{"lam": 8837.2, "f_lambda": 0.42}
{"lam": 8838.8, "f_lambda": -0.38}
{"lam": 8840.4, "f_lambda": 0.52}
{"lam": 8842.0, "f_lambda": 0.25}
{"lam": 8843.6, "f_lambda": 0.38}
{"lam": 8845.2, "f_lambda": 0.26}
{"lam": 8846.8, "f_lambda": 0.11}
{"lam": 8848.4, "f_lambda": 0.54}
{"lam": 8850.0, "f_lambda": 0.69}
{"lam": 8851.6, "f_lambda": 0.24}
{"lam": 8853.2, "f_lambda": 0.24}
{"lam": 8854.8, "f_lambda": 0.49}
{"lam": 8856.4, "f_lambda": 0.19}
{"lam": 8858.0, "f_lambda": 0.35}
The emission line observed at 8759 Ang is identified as H-gamma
